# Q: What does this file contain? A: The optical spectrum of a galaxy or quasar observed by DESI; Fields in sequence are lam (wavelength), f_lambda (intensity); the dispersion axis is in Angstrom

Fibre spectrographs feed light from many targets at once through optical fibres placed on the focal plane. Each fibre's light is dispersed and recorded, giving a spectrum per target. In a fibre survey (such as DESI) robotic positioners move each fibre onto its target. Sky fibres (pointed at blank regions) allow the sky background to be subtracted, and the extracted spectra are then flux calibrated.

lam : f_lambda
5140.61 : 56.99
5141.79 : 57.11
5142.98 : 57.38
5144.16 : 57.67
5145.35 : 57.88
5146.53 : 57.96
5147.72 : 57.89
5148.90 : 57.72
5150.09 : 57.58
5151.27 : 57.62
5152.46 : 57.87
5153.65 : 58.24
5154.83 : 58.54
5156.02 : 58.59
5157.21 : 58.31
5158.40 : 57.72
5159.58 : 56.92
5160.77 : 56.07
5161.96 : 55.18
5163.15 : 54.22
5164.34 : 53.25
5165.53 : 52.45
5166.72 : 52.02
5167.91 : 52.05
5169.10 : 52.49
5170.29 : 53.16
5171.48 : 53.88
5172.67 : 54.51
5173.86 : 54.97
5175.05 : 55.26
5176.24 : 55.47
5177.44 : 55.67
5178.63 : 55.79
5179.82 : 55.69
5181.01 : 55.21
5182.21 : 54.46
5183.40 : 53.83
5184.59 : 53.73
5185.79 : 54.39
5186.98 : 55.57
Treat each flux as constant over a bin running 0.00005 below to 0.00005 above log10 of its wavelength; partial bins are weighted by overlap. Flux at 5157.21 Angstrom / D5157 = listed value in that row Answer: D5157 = 58.31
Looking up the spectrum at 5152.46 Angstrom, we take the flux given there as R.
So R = 57.87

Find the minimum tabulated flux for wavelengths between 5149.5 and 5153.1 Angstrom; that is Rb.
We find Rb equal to 57.58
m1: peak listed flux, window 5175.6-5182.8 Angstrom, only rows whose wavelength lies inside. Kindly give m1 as 55.79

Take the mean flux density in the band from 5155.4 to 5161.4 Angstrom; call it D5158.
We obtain 57.5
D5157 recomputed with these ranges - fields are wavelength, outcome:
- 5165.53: 52.45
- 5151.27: 57.62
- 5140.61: 56.99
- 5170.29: 53.16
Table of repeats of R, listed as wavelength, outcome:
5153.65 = 58.24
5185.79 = 54.39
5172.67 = 54.51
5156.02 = 58.59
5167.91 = 52.05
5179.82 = 55.69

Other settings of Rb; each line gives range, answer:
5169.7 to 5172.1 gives 53.16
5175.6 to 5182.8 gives 54.46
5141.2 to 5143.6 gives 57.11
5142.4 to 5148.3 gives 57.38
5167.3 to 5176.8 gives 52.05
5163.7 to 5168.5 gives 52.02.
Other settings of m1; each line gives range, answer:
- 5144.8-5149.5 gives 57.96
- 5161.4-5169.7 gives 55.18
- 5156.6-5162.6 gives 58.31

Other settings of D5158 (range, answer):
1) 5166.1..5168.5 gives 52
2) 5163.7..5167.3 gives 52.6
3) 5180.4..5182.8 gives 54.7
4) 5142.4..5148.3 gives 57.7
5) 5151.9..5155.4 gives 58.3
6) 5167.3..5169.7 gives 52.3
